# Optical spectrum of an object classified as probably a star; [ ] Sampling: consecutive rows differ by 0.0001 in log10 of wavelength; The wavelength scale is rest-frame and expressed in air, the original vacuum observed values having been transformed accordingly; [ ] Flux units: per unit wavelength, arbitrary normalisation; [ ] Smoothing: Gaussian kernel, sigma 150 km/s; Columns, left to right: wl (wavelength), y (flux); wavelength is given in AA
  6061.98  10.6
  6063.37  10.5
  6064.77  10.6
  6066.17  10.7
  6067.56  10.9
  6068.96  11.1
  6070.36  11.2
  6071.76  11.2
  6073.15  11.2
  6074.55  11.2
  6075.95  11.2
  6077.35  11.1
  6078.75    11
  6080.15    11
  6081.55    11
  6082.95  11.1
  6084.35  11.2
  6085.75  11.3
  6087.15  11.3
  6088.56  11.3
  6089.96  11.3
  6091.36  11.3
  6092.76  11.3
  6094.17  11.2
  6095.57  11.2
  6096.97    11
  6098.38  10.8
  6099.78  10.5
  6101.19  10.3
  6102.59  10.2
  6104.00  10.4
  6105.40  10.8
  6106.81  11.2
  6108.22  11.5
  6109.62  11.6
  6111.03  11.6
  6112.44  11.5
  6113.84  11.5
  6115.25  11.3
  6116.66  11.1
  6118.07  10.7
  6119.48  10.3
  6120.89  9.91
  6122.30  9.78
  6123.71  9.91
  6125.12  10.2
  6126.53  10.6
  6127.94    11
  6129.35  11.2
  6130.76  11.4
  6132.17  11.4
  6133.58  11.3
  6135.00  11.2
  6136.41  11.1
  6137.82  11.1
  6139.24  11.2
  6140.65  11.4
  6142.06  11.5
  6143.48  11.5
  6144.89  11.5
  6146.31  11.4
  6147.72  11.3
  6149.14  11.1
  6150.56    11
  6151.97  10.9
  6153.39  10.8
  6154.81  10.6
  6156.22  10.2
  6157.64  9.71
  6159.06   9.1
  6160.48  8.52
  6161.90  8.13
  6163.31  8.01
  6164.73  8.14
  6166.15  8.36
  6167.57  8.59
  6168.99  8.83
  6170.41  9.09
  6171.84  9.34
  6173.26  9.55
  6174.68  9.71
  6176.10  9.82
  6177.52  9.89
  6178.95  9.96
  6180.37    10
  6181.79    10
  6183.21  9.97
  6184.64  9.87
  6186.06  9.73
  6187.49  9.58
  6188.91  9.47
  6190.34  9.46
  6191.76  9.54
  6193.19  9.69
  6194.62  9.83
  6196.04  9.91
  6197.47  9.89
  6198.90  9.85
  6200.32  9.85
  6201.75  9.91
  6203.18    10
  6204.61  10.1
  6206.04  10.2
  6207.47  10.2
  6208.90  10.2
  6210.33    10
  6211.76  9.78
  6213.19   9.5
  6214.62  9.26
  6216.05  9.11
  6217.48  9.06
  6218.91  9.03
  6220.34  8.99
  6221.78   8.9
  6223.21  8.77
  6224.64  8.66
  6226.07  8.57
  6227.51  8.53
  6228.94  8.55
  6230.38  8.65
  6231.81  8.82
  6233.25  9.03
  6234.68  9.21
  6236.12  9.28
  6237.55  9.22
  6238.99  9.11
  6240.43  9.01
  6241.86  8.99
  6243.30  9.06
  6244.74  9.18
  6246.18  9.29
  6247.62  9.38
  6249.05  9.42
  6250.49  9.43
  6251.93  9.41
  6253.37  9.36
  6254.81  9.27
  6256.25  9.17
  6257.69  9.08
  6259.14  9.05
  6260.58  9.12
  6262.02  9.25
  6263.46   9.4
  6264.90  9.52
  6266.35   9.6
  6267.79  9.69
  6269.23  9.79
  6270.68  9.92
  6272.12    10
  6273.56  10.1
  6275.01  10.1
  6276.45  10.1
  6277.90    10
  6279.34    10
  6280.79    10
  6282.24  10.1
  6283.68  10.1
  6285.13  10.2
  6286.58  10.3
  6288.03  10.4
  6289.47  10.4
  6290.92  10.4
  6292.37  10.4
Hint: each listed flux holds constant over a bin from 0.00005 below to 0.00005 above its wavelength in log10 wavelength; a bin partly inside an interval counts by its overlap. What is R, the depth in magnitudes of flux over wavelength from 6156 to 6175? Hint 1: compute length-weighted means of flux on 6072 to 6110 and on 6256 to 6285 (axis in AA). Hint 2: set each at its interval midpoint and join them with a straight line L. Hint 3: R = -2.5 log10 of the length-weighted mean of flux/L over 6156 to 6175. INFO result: 0.18 mag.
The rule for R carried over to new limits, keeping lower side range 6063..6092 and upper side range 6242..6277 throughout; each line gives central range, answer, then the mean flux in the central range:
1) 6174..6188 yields 0.03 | 9.86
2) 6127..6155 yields -0.07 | 11.2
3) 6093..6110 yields 0.00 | 10.9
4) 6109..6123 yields -0.02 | 10.9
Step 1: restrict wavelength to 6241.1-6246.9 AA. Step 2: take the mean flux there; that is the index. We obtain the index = 9.13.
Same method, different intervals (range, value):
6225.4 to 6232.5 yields 8.62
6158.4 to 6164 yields 8.44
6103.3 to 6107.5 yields 10.8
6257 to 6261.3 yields 9.07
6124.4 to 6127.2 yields 10.4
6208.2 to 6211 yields 10.1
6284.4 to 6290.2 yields 10.3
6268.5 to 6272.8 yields 9.9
